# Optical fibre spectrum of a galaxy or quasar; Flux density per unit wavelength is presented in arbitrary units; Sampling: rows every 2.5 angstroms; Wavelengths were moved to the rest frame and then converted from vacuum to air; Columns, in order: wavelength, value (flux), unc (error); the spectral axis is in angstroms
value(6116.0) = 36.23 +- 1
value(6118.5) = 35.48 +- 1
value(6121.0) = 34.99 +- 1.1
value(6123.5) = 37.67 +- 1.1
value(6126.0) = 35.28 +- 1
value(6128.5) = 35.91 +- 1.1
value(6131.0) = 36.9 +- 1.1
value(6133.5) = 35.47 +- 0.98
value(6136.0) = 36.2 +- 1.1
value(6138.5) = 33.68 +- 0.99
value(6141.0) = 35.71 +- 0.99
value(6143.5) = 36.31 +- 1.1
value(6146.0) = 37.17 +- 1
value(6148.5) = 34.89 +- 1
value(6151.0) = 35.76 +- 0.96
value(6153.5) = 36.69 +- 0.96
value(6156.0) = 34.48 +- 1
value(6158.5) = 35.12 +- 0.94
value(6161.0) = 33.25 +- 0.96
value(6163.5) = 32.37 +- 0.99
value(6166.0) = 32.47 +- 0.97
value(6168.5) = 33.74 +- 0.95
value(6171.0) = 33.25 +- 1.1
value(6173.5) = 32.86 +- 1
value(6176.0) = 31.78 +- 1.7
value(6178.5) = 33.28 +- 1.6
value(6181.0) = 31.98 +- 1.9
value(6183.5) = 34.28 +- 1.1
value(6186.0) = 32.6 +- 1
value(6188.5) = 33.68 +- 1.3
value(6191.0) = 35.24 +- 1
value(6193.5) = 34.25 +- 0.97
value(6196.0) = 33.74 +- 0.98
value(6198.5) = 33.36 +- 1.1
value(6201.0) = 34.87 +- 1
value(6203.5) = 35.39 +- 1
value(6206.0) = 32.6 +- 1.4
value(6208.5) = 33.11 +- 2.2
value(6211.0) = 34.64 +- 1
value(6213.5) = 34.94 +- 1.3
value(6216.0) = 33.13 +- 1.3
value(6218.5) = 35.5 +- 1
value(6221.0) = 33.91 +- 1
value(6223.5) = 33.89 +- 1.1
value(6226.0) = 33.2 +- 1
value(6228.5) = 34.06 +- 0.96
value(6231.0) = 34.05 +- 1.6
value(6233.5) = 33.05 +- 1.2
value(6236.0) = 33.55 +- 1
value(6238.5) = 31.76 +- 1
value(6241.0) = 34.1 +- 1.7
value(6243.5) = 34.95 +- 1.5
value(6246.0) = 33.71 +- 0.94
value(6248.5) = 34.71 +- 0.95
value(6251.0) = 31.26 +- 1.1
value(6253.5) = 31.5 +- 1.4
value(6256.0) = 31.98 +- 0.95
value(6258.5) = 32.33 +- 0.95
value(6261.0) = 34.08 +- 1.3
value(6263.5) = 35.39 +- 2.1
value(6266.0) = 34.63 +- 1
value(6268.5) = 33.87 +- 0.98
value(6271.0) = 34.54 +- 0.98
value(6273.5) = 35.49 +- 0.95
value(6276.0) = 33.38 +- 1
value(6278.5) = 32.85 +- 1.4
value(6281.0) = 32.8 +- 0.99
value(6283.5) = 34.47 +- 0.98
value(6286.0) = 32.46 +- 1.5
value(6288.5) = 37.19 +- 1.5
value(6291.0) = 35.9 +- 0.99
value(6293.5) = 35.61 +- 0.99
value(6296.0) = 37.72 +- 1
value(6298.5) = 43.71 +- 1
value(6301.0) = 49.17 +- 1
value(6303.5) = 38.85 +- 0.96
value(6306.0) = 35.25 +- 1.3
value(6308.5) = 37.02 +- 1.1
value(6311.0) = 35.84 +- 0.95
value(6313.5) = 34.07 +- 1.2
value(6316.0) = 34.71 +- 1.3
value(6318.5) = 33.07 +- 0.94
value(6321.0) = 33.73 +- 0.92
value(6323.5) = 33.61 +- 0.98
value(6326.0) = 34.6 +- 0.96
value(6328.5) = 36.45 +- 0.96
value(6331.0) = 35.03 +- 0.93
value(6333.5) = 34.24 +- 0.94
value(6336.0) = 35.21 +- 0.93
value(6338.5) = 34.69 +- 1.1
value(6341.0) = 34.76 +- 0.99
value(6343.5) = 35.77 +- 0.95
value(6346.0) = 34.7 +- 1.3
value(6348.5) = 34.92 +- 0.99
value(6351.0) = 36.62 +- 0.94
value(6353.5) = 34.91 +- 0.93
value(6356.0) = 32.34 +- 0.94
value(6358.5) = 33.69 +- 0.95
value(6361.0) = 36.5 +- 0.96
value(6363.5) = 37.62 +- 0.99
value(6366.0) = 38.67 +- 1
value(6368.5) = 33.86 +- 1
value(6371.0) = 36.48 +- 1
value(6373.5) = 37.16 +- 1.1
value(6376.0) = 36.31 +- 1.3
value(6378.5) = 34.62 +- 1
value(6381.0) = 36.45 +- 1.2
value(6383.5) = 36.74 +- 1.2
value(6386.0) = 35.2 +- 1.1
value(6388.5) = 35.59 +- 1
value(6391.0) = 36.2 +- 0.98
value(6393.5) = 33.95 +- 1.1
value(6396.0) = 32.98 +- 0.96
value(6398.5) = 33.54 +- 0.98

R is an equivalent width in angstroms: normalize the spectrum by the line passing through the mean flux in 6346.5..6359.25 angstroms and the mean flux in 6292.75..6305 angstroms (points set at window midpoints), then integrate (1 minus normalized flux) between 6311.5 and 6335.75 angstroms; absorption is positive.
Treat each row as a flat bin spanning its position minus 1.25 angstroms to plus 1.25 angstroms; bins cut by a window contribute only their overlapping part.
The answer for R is 2.3 angstroms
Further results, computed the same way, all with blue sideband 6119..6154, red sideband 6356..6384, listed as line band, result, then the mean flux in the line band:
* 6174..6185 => 0.94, 32.8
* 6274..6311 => -0.88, 36.8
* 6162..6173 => 0.90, 33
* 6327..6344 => 0.40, 35.1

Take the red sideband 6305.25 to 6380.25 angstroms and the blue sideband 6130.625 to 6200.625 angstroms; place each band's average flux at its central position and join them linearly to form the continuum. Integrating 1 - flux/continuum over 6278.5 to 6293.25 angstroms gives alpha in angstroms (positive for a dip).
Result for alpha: 0.2 angstroms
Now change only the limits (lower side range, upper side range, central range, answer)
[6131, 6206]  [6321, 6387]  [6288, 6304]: -2.2 angstroms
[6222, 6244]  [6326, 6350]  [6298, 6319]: -2.0 angstroms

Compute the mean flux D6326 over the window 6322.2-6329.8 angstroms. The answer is 34.9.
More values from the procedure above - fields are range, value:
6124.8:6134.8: 35.9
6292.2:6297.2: 36.6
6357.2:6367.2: 36.6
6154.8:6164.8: 33.8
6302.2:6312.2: 36.8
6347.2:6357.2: 34.7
